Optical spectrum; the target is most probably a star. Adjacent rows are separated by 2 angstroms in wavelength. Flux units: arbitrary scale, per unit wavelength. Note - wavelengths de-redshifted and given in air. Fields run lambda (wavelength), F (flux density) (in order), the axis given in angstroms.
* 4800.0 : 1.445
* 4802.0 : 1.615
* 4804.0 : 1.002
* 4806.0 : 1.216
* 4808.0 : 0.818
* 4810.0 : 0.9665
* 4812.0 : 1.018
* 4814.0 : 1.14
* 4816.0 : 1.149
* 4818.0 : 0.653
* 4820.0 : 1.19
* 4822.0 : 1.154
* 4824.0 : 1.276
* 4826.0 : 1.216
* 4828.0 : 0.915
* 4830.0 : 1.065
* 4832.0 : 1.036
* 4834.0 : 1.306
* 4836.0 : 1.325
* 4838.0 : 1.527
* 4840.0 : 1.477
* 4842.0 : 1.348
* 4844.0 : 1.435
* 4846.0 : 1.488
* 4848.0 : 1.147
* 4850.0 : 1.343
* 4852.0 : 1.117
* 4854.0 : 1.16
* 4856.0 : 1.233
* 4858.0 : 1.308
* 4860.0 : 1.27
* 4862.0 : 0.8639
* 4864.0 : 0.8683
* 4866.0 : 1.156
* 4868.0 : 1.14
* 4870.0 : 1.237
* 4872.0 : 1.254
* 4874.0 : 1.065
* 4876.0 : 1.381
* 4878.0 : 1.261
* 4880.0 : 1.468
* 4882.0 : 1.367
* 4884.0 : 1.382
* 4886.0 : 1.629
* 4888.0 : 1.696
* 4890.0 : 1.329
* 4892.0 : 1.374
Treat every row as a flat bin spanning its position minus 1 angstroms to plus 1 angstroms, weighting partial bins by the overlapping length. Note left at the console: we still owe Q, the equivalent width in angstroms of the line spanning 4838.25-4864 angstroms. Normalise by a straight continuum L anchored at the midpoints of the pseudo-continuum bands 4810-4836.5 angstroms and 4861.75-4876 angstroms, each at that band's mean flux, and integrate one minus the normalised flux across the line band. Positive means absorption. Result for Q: -3.4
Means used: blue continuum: 1.1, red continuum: 1.12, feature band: 1.26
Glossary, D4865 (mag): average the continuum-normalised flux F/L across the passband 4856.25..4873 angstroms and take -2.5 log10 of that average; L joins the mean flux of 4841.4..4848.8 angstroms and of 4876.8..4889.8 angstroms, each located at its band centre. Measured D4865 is 0.229 mag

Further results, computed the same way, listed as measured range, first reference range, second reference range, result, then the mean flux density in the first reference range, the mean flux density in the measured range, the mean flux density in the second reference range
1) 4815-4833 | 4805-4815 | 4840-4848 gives 0.103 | 1.03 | 1.07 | 1.4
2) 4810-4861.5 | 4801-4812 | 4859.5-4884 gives -0.046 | 1.11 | 1.2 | 1.2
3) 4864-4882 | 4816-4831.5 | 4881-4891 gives 0.138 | 1.07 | 1.23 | 1.48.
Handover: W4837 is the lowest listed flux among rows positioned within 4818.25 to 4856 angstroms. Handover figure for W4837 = 0.915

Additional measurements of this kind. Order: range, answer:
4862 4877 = 0.8639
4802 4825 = 0.653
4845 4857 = 1.117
